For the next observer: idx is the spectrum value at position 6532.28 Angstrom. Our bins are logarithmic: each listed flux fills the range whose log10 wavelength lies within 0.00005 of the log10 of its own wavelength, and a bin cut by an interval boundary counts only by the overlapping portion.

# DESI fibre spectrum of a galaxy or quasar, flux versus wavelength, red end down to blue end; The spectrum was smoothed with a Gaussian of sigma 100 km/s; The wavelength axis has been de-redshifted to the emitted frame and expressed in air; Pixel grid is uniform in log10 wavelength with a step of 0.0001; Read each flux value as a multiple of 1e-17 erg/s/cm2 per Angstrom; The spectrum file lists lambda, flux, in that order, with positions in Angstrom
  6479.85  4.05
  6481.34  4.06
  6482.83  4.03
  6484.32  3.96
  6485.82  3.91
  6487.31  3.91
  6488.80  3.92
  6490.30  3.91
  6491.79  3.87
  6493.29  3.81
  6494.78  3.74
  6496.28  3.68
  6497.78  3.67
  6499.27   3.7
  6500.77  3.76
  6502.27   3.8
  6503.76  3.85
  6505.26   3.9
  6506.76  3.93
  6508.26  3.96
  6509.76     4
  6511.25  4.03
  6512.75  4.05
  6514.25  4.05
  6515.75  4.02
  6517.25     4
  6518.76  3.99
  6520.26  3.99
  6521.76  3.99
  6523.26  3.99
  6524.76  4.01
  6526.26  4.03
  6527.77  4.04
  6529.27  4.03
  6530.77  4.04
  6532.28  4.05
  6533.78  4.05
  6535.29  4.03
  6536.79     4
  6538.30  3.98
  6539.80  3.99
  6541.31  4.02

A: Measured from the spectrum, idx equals 4.05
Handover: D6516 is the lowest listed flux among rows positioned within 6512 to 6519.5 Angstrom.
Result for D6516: 3.99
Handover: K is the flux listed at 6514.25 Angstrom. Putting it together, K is 4.05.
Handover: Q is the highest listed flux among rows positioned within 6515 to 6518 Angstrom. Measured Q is 4.02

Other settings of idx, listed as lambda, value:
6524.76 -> 4.01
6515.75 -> 4.02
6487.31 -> 3.91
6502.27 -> 3.8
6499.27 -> 3.7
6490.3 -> 3.91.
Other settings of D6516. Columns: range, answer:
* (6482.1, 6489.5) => 3.91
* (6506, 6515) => 3.93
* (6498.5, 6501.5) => 3.7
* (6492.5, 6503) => 3.67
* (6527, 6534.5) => 4.03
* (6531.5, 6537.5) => 4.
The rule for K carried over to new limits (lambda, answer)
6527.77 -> 4.04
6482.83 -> 4.03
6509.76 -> 4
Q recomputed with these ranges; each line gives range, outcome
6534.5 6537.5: 4.03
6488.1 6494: 3.92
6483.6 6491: 3.96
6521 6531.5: 4.04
